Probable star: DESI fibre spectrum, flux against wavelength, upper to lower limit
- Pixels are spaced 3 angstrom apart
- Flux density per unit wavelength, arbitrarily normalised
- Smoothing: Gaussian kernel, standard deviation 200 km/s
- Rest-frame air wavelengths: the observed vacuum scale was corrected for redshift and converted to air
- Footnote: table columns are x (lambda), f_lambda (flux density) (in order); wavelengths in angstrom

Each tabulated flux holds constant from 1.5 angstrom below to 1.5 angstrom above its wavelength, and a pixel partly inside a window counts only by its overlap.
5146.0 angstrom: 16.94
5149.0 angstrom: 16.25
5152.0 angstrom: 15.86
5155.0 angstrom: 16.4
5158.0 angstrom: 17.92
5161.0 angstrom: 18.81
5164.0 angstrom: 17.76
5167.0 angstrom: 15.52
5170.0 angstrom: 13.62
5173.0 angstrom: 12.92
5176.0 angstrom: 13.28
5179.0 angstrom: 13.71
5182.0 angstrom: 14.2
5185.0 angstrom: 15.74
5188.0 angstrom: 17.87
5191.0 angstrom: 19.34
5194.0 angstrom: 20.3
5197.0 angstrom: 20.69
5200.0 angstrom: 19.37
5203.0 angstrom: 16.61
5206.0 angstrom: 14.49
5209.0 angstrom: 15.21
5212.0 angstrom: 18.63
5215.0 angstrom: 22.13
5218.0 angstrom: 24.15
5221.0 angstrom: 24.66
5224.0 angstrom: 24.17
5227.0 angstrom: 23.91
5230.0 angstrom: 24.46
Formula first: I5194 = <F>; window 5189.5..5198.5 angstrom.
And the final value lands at 20.1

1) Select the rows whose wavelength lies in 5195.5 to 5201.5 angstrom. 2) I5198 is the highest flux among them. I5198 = 20.69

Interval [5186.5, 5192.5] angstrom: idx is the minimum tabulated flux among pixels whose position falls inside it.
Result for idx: 17.87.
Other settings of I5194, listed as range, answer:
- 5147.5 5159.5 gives 16.6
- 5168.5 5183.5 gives 13.5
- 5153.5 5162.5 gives 17.7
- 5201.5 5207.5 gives 15.5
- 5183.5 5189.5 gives 16.8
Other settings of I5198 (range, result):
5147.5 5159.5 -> 17.92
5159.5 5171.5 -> 18.81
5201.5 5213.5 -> 18.63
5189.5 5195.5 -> 20.3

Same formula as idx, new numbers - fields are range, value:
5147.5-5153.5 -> 15.86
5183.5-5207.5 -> 14.49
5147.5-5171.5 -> 13.62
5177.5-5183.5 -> 13.71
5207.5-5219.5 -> 15.21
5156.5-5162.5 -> 17.92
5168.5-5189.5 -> 12.92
